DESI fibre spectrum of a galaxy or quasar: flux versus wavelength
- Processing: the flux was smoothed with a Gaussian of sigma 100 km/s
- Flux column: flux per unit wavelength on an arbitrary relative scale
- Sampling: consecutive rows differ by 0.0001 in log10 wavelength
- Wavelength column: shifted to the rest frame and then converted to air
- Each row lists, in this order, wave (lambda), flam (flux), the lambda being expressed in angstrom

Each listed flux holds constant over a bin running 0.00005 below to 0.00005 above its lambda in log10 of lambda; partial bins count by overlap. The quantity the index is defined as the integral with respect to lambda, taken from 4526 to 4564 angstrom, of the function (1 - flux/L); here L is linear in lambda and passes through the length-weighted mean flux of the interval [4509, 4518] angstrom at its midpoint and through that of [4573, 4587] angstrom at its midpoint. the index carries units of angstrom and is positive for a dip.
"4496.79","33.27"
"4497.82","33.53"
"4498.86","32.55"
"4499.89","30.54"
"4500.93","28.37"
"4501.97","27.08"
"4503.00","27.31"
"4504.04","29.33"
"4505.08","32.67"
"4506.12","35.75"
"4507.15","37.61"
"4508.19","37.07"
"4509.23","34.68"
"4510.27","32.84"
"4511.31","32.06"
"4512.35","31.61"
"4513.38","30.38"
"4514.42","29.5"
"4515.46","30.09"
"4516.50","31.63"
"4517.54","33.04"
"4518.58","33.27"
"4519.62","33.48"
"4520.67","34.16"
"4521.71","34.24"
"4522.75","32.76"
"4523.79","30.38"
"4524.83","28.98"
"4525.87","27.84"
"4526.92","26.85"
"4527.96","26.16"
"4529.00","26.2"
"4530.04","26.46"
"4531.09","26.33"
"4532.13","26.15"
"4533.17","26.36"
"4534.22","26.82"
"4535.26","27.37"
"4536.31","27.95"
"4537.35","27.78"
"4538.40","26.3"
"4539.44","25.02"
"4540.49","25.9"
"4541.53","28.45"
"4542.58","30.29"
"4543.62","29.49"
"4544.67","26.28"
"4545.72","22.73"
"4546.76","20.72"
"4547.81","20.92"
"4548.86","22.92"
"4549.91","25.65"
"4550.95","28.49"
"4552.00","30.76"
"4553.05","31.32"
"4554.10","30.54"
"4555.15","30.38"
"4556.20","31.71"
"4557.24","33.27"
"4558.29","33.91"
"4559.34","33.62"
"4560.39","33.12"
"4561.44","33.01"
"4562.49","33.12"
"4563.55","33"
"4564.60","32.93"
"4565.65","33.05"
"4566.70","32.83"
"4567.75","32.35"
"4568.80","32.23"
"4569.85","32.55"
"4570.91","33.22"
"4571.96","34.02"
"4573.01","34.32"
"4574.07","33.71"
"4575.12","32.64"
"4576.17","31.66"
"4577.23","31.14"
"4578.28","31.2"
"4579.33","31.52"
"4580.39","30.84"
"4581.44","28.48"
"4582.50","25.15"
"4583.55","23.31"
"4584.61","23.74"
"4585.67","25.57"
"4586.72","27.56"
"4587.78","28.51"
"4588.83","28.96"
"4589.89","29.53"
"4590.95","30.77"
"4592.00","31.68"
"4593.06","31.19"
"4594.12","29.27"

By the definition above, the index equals 2.8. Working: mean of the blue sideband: 31.7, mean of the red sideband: 29.2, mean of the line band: 28.2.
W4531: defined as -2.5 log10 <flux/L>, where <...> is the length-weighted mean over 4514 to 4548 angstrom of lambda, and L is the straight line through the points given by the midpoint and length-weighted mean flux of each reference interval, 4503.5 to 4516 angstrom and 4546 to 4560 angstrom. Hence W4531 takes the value 0.10 mag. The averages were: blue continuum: 32.8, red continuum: 28.7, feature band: 28.2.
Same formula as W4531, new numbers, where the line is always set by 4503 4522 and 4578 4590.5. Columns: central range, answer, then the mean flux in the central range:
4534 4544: 0.126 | 27.5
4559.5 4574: -0.142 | 33.1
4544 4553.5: 0.184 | 25.5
